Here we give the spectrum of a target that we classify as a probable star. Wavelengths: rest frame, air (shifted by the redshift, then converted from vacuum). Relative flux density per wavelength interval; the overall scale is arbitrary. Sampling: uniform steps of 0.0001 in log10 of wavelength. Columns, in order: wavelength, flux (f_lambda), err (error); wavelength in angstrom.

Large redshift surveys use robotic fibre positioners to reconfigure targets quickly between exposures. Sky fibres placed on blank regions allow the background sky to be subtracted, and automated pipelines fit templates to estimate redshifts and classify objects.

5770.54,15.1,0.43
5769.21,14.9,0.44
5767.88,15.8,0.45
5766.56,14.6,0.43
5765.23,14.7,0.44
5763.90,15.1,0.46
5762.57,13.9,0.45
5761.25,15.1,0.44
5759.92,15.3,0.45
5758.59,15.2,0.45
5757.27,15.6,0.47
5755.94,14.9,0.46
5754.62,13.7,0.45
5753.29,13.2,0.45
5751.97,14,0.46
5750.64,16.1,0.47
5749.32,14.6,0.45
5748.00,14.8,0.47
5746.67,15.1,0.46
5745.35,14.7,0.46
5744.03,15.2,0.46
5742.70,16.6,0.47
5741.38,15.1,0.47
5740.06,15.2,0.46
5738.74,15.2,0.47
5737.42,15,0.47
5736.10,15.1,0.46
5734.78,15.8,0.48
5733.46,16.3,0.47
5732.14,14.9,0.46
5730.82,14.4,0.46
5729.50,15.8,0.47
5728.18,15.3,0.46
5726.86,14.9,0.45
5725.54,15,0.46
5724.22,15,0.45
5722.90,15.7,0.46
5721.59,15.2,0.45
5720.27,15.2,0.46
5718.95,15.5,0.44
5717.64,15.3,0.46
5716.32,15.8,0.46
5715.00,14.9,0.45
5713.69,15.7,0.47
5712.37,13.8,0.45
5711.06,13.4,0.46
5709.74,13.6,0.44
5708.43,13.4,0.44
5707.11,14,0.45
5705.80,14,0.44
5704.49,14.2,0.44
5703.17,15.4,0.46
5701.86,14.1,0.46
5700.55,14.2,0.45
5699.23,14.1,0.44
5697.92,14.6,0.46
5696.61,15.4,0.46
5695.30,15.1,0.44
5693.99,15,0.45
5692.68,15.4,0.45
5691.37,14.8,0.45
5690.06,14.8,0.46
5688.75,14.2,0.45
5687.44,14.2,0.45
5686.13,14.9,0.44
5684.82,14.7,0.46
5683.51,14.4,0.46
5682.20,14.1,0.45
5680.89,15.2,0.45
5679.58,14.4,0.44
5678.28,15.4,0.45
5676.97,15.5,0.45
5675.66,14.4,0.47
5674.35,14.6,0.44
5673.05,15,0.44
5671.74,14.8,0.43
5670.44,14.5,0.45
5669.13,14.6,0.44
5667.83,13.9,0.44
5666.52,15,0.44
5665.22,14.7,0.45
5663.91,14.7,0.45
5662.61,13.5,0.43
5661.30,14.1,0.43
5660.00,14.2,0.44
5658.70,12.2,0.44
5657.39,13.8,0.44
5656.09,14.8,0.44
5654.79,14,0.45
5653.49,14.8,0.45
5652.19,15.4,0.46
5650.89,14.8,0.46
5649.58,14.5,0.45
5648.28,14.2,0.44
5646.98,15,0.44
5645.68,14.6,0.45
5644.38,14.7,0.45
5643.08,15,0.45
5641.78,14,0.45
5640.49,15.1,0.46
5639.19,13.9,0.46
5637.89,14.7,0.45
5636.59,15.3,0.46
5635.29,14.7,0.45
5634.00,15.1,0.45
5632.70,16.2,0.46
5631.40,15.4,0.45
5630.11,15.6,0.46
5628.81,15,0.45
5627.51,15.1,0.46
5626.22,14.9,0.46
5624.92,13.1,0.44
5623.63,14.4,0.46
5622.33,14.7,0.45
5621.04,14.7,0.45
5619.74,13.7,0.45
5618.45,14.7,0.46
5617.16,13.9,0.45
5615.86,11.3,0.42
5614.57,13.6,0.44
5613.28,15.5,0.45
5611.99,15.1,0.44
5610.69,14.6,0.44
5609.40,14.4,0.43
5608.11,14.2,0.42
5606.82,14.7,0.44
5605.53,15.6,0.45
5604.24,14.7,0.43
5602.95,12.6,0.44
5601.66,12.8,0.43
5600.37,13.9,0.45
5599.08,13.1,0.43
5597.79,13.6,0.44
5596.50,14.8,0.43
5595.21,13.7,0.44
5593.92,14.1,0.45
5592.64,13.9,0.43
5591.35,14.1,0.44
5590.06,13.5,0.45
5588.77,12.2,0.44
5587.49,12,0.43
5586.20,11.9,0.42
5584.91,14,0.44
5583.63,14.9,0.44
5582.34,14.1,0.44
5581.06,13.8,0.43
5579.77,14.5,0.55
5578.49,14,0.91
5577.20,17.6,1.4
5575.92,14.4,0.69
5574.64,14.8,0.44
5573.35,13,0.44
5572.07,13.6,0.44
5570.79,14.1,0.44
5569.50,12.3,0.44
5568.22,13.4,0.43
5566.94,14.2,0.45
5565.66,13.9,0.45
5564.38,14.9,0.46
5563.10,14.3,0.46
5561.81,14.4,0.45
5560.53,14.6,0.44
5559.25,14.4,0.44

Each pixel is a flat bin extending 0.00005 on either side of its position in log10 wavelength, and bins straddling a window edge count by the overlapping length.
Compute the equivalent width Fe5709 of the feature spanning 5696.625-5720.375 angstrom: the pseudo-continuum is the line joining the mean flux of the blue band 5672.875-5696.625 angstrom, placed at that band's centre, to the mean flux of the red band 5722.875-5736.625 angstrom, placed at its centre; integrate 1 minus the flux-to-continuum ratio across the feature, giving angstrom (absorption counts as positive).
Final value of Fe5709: 0.8 angstrom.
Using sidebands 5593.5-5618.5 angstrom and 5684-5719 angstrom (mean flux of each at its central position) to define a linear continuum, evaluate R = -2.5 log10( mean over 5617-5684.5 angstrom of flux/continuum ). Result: -0.02 mag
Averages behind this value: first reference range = 14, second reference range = 14.6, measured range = 14.6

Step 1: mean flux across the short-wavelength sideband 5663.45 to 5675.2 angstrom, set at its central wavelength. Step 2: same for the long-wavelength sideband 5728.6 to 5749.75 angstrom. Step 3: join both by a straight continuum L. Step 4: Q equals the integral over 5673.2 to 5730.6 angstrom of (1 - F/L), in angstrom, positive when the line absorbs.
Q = 0.6 angstrom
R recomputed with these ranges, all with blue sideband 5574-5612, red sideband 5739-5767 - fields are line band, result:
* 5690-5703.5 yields -0.016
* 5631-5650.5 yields -0.039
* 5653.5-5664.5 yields 0.033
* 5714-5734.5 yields -0.040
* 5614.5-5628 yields 0.013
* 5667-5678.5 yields -0.019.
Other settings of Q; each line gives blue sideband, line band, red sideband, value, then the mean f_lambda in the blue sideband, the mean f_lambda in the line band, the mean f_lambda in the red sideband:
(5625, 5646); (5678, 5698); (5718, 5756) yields 0.3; 14.9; 14.8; 15.1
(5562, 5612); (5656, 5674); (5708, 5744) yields 0.4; 14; 14.3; 15.1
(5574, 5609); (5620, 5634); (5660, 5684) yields -0.6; 14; 14.9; 14.6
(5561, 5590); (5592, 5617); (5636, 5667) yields 0.2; 13.9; 14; 14.5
